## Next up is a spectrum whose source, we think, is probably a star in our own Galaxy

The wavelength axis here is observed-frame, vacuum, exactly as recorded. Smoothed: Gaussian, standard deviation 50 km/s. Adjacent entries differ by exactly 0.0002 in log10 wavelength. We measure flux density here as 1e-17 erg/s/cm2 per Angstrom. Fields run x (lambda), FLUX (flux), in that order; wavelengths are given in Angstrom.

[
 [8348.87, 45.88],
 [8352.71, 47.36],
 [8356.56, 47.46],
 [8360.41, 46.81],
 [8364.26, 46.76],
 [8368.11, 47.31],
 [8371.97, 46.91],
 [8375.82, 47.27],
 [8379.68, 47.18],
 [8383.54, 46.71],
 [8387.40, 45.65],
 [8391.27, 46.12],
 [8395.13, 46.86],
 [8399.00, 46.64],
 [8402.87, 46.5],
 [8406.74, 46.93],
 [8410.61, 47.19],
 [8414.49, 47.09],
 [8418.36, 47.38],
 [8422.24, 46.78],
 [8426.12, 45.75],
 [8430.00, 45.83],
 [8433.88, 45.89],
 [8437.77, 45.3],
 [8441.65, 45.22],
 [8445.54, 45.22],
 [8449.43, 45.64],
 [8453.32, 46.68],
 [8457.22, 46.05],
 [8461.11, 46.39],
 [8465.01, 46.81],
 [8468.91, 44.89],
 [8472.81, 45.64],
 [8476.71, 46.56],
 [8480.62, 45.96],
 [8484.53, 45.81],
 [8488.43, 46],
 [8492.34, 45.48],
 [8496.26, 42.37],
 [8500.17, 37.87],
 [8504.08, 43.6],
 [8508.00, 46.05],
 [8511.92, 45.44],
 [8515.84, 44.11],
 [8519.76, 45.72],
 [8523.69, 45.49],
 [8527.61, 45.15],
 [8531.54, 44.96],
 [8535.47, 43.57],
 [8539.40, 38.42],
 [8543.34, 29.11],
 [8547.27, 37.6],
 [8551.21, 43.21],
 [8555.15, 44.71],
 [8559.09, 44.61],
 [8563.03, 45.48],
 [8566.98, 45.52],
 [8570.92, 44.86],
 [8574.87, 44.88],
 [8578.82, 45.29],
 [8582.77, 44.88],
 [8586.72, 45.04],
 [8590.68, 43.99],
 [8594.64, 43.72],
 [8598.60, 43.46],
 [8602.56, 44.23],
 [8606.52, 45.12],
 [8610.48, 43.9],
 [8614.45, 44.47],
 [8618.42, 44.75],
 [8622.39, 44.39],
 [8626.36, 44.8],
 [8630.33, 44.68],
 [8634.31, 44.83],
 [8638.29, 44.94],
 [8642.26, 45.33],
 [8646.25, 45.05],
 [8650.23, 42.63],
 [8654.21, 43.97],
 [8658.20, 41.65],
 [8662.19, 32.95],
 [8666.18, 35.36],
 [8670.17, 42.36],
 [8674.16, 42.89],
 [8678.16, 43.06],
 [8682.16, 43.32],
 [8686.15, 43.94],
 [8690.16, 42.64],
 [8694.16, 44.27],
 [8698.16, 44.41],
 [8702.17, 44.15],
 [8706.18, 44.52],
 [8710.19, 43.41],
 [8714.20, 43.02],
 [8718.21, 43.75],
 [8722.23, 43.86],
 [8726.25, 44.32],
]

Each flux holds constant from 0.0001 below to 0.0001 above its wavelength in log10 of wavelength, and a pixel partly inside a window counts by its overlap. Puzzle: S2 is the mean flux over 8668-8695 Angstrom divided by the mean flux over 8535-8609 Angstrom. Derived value 1.00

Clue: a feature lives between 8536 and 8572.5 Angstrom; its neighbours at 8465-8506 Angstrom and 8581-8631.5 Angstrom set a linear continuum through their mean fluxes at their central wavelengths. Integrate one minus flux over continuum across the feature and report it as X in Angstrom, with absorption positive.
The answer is 2.4 Angstrom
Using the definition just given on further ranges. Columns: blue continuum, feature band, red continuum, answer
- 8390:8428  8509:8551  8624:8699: 2.6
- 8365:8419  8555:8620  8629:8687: -1.6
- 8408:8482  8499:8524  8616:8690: 0.5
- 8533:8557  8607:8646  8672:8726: -2.8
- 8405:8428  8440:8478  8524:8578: -0.3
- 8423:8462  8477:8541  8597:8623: 1.4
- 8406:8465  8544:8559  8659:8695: 0.9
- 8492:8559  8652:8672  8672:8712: 1.9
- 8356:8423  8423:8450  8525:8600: 0.1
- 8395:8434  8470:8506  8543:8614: 0.7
